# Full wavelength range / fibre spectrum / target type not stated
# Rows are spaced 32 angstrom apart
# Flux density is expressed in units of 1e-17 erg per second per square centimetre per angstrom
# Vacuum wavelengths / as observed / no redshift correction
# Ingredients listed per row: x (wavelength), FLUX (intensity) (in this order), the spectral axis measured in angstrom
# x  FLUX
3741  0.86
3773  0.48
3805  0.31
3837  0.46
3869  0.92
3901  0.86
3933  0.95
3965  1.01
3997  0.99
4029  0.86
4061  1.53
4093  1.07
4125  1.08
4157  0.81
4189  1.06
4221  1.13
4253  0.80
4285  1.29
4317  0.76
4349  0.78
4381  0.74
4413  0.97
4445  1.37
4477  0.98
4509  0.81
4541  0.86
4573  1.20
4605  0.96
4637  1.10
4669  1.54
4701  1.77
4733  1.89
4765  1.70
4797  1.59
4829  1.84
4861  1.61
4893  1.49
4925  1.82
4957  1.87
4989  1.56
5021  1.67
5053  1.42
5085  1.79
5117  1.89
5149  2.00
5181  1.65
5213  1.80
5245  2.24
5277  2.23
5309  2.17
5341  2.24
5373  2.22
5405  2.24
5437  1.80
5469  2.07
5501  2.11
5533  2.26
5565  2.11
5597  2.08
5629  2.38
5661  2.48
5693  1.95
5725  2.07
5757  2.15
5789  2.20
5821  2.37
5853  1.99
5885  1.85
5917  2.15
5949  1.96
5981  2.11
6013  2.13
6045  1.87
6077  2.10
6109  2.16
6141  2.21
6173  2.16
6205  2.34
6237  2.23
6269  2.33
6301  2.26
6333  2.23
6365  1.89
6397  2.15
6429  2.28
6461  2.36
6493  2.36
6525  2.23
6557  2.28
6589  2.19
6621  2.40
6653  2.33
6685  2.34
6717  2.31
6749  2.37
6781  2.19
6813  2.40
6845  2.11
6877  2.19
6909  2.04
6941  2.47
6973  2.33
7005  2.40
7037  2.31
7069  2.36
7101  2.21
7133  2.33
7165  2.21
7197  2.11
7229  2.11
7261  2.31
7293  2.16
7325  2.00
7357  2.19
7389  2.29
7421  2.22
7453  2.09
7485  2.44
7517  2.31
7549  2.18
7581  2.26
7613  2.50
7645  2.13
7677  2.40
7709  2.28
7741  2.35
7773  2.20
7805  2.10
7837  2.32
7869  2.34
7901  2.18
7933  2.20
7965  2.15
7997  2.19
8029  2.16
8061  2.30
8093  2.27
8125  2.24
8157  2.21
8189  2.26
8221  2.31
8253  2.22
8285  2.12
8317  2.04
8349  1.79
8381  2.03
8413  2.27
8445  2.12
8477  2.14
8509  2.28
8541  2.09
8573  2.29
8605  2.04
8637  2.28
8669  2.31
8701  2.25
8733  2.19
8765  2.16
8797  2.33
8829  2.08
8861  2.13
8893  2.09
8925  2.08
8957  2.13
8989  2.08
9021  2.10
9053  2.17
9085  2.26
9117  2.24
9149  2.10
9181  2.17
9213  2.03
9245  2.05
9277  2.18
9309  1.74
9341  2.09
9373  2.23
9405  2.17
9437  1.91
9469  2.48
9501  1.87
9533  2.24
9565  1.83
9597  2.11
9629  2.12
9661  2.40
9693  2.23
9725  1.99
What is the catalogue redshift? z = 0.17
